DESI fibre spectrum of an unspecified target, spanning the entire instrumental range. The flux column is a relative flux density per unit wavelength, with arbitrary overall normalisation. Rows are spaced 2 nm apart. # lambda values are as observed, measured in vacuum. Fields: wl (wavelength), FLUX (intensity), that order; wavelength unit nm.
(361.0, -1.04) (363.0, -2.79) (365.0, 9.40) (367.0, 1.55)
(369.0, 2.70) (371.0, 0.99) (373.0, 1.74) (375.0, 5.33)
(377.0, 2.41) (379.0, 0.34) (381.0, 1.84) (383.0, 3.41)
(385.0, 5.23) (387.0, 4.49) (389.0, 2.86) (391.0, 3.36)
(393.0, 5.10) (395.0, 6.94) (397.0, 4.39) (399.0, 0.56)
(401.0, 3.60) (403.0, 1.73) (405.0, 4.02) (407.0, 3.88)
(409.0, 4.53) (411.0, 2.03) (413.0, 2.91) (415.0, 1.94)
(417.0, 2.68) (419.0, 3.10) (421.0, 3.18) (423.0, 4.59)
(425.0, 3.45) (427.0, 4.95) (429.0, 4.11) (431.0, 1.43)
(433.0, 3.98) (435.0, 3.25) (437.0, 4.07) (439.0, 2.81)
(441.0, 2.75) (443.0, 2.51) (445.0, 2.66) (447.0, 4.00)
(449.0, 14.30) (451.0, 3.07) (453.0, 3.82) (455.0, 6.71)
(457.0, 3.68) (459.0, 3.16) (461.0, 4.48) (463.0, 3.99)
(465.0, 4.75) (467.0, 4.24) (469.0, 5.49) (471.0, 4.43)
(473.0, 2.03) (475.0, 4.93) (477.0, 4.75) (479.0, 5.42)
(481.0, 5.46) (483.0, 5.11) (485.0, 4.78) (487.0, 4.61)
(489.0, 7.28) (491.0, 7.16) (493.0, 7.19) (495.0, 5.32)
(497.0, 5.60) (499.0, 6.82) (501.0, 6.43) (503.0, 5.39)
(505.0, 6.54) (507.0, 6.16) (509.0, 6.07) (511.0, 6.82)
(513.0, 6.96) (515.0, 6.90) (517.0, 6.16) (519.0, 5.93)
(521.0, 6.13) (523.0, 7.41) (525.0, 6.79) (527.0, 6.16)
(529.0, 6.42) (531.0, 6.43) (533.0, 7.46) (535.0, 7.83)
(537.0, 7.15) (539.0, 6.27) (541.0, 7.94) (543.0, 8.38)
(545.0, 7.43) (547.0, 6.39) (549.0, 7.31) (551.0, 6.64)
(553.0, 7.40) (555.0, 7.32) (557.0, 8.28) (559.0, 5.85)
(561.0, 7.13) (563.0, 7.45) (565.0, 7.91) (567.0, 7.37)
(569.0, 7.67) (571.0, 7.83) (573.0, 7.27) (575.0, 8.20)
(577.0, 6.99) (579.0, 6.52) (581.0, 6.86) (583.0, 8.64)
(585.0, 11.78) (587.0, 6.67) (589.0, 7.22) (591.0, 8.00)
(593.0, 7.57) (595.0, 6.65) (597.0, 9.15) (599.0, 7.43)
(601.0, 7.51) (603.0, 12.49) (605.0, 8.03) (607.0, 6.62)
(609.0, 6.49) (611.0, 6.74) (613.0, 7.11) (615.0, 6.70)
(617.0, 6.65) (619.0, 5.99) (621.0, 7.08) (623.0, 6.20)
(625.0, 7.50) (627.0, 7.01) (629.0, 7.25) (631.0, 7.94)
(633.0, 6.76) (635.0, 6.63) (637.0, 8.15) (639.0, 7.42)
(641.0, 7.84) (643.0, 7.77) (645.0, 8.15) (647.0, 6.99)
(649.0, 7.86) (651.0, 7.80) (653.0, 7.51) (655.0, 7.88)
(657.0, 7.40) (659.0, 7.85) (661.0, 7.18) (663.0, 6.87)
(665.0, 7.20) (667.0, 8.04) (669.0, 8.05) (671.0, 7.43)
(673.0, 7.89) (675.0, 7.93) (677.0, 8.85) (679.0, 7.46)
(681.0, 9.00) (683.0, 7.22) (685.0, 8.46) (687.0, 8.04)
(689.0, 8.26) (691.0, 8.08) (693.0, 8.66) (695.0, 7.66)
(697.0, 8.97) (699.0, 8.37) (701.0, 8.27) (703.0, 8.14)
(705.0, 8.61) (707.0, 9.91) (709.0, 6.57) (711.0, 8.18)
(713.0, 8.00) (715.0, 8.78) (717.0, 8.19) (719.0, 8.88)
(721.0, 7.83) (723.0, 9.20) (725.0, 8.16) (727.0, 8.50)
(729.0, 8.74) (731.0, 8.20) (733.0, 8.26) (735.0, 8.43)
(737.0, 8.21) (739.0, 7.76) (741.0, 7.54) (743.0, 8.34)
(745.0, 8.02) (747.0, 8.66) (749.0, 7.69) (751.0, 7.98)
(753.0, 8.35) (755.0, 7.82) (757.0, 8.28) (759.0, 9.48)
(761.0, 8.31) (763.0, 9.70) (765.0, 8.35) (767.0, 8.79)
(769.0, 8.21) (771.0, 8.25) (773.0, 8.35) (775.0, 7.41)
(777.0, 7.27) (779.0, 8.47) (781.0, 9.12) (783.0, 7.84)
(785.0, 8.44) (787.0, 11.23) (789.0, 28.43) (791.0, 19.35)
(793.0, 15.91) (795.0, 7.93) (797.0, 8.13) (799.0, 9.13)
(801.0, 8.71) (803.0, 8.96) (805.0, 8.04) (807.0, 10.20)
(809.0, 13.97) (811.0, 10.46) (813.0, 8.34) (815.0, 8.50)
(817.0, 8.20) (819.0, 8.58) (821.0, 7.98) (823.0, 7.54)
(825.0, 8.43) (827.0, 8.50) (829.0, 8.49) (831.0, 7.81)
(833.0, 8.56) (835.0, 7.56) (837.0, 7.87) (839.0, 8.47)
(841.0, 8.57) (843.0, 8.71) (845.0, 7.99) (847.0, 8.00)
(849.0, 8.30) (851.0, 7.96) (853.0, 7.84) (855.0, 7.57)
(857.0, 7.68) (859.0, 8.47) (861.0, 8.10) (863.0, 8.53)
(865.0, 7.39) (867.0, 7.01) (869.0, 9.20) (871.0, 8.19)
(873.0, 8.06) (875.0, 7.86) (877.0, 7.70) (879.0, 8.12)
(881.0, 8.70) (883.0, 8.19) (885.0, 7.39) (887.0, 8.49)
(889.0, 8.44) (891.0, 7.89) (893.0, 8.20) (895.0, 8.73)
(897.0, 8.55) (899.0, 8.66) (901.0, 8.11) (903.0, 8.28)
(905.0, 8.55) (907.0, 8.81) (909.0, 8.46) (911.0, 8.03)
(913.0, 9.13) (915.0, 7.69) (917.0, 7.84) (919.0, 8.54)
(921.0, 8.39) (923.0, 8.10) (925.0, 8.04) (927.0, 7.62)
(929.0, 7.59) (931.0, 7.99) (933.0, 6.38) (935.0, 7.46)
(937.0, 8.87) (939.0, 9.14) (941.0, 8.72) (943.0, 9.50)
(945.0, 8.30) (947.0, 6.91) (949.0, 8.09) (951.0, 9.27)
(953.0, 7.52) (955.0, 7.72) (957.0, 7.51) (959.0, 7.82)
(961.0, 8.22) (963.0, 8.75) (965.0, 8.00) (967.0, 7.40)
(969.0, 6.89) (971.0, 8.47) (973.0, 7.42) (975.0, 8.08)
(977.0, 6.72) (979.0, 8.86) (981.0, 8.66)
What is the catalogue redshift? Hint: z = 0.20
